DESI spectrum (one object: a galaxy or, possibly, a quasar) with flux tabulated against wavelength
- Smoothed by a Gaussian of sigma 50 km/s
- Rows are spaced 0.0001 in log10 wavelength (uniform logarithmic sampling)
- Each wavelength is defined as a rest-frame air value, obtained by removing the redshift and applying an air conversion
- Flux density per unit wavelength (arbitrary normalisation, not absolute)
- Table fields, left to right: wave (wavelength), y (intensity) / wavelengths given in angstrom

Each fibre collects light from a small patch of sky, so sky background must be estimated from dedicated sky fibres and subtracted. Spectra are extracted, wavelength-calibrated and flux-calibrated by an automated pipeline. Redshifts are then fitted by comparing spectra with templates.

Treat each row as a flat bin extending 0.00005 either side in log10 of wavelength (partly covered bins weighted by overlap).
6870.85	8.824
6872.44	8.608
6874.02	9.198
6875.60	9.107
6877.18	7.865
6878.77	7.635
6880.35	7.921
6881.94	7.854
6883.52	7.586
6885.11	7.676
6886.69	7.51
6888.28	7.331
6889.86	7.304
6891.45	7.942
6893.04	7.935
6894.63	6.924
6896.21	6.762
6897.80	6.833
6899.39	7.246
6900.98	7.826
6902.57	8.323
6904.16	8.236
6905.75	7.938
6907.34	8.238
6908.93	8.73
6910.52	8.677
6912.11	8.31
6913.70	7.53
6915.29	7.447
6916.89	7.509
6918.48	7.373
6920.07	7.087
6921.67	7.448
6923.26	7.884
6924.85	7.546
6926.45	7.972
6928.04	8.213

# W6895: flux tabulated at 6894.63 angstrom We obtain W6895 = 6.924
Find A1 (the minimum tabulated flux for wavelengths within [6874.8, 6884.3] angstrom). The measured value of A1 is 7.586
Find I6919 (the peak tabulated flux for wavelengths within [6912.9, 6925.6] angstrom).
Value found 7.884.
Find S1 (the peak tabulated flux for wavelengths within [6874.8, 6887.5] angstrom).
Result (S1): 9.107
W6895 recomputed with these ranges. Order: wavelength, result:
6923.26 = 7.884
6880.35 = 7.921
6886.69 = 7.51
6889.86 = 7.304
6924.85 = 7.546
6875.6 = 9.107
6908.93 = 8.73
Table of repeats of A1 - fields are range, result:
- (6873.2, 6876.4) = 9.107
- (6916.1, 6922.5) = 7.087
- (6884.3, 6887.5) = 7.51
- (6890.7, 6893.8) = 7.935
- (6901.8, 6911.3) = 7.938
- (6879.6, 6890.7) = 7.304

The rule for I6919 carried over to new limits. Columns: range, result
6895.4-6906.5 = 8.323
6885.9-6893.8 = 7.942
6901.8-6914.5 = 8.73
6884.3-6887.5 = 7.676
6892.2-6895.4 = 7.935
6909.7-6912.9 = 8.677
